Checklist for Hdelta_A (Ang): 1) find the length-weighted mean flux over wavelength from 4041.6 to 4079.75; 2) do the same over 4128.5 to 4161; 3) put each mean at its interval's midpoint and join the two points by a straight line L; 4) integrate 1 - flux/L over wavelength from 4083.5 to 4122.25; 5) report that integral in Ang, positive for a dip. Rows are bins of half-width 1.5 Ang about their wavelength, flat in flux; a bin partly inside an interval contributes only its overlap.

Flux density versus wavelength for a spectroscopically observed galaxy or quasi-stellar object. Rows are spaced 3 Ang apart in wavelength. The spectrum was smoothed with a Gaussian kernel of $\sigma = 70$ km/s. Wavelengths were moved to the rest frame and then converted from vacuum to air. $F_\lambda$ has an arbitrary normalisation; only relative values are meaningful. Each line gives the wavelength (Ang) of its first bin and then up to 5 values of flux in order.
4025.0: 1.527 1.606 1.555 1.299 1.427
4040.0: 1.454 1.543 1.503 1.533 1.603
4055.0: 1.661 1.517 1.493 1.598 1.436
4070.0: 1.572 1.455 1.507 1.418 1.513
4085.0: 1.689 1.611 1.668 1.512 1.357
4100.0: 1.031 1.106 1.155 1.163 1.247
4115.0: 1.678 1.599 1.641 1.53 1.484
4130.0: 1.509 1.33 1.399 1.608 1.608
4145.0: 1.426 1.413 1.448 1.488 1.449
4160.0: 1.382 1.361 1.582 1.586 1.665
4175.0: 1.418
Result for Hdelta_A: 2.0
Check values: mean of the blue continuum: 1.53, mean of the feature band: 1.42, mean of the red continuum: 1.46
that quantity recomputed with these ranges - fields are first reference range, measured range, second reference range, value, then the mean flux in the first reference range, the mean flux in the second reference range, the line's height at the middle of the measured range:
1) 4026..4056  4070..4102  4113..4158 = 0.8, 1.52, 1.51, 1.51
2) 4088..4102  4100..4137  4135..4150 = 1.6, 1.41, 1.49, 1.45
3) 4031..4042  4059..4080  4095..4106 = -3.3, 1.42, 1.18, 1.3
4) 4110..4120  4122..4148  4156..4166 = -0.4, 1.5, 1.42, 1.46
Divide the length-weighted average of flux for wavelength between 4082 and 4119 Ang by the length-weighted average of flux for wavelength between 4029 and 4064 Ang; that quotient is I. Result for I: 0.9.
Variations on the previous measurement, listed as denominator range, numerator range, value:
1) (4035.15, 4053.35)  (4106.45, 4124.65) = 0.97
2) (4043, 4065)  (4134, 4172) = 0.95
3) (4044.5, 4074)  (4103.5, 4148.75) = 0.94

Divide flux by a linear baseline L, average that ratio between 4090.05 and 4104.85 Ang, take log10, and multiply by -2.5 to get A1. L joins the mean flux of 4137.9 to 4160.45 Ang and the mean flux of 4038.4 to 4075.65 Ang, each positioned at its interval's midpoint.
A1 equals 0.15 mag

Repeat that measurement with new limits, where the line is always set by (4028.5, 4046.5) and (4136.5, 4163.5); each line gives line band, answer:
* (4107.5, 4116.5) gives 0.08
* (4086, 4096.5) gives -0.08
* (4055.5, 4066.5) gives -0.05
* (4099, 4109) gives 0.30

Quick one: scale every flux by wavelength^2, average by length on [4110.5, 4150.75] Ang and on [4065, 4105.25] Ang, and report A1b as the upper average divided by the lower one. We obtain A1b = 1.1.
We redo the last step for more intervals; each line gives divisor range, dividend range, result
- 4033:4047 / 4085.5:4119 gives 0.98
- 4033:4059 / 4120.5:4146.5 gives 1.04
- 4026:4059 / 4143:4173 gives 1.03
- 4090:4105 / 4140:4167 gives 1.14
